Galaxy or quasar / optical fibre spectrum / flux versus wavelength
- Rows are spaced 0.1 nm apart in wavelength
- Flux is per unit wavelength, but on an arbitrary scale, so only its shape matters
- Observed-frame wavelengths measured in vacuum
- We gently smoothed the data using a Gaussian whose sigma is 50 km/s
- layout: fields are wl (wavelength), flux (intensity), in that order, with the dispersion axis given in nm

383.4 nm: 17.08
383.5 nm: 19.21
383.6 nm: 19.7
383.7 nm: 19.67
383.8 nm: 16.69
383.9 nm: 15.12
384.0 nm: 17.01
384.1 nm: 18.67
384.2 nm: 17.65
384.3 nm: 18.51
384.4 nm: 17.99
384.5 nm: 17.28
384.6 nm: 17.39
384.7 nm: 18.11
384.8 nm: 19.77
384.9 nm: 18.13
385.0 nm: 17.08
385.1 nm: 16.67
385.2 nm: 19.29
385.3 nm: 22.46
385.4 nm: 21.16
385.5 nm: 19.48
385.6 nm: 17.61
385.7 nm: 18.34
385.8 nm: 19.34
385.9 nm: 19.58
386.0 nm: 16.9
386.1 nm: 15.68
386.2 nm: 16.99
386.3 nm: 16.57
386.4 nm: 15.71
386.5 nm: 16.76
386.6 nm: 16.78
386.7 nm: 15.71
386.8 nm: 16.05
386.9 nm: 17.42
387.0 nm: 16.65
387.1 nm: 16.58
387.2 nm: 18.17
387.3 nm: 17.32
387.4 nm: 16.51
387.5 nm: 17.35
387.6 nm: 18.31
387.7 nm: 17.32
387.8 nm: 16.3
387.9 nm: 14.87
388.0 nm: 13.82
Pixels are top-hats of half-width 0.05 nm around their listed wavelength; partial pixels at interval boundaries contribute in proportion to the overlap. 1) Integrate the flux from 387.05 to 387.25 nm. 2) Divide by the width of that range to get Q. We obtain 17.4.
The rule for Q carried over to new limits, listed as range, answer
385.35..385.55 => 20.3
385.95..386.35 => 16.5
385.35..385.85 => 19.2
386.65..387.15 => 16.5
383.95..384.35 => 18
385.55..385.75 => 18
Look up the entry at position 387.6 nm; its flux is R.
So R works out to 18.31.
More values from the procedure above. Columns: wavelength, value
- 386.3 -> 16.57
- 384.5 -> 17.28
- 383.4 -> 17.08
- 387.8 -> 16.3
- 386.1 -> 15.68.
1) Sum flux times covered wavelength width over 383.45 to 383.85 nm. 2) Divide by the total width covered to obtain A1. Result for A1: 18.8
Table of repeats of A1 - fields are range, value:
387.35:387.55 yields 16.9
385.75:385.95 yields 19.5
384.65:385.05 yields 18.3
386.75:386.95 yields 16.7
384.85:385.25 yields 17.8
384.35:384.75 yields 17.7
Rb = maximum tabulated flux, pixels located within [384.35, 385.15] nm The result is 19.77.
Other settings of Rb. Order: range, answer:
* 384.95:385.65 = 22.46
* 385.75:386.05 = 19.58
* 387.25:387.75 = 18.31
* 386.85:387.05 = 17.42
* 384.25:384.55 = 18.51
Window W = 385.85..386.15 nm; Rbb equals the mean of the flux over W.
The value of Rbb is 17.4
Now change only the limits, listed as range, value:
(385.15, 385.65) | 20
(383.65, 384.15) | 17.4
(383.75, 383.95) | 15.9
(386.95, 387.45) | 17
